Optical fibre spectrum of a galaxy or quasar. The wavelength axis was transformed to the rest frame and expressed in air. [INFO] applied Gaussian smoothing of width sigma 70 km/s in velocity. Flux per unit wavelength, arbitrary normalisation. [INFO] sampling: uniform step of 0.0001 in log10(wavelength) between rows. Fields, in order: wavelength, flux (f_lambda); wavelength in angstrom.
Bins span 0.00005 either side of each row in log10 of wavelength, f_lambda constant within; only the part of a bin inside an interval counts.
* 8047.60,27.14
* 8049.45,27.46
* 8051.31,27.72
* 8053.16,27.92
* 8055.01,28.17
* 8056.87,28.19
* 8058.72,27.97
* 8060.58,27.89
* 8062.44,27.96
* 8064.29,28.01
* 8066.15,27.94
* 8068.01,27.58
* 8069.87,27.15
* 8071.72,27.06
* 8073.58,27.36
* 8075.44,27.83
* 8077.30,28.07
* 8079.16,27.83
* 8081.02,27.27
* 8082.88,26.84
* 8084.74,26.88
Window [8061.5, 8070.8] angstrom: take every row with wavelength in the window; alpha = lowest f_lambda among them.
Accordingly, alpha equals 27.15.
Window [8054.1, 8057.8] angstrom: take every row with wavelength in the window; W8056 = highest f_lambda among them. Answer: 28.19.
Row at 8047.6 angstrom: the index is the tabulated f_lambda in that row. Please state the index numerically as 27.14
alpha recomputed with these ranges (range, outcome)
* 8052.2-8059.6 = 27.92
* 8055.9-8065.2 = 27.89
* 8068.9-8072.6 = 27.06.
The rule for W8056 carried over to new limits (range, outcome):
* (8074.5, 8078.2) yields 28.07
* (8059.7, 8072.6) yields 28.01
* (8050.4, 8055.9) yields 28.17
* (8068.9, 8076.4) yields 27.83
